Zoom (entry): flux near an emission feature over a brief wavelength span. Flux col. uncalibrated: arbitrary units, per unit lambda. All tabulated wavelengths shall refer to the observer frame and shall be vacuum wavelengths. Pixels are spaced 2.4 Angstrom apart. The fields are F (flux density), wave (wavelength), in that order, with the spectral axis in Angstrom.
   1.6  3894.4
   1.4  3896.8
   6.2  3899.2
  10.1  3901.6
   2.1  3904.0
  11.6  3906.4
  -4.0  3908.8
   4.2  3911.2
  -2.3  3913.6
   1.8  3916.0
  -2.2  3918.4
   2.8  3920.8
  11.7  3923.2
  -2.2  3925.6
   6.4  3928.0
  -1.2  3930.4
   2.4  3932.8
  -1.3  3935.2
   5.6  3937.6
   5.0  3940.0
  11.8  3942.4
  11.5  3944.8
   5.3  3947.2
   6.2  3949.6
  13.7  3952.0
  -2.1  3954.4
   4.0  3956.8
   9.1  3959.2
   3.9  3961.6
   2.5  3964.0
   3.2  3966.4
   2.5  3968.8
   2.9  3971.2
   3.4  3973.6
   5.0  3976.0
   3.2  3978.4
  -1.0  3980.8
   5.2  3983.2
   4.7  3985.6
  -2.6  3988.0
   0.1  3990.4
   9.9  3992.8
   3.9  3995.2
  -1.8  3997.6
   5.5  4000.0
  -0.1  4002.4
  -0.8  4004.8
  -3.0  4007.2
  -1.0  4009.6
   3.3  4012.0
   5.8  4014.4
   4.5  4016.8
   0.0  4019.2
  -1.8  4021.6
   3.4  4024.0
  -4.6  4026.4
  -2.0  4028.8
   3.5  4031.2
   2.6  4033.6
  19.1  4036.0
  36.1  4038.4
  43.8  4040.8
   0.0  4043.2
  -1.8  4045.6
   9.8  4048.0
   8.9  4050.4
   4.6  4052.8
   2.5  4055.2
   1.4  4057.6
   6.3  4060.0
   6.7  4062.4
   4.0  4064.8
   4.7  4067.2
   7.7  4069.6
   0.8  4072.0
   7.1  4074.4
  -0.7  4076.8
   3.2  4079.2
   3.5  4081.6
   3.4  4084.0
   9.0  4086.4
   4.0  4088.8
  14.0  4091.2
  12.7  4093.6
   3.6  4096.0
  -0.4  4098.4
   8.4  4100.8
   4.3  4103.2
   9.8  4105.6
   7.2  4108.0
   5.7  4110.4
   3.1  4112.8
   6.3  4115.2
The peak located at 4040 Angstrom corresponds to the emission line [O II] 3727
